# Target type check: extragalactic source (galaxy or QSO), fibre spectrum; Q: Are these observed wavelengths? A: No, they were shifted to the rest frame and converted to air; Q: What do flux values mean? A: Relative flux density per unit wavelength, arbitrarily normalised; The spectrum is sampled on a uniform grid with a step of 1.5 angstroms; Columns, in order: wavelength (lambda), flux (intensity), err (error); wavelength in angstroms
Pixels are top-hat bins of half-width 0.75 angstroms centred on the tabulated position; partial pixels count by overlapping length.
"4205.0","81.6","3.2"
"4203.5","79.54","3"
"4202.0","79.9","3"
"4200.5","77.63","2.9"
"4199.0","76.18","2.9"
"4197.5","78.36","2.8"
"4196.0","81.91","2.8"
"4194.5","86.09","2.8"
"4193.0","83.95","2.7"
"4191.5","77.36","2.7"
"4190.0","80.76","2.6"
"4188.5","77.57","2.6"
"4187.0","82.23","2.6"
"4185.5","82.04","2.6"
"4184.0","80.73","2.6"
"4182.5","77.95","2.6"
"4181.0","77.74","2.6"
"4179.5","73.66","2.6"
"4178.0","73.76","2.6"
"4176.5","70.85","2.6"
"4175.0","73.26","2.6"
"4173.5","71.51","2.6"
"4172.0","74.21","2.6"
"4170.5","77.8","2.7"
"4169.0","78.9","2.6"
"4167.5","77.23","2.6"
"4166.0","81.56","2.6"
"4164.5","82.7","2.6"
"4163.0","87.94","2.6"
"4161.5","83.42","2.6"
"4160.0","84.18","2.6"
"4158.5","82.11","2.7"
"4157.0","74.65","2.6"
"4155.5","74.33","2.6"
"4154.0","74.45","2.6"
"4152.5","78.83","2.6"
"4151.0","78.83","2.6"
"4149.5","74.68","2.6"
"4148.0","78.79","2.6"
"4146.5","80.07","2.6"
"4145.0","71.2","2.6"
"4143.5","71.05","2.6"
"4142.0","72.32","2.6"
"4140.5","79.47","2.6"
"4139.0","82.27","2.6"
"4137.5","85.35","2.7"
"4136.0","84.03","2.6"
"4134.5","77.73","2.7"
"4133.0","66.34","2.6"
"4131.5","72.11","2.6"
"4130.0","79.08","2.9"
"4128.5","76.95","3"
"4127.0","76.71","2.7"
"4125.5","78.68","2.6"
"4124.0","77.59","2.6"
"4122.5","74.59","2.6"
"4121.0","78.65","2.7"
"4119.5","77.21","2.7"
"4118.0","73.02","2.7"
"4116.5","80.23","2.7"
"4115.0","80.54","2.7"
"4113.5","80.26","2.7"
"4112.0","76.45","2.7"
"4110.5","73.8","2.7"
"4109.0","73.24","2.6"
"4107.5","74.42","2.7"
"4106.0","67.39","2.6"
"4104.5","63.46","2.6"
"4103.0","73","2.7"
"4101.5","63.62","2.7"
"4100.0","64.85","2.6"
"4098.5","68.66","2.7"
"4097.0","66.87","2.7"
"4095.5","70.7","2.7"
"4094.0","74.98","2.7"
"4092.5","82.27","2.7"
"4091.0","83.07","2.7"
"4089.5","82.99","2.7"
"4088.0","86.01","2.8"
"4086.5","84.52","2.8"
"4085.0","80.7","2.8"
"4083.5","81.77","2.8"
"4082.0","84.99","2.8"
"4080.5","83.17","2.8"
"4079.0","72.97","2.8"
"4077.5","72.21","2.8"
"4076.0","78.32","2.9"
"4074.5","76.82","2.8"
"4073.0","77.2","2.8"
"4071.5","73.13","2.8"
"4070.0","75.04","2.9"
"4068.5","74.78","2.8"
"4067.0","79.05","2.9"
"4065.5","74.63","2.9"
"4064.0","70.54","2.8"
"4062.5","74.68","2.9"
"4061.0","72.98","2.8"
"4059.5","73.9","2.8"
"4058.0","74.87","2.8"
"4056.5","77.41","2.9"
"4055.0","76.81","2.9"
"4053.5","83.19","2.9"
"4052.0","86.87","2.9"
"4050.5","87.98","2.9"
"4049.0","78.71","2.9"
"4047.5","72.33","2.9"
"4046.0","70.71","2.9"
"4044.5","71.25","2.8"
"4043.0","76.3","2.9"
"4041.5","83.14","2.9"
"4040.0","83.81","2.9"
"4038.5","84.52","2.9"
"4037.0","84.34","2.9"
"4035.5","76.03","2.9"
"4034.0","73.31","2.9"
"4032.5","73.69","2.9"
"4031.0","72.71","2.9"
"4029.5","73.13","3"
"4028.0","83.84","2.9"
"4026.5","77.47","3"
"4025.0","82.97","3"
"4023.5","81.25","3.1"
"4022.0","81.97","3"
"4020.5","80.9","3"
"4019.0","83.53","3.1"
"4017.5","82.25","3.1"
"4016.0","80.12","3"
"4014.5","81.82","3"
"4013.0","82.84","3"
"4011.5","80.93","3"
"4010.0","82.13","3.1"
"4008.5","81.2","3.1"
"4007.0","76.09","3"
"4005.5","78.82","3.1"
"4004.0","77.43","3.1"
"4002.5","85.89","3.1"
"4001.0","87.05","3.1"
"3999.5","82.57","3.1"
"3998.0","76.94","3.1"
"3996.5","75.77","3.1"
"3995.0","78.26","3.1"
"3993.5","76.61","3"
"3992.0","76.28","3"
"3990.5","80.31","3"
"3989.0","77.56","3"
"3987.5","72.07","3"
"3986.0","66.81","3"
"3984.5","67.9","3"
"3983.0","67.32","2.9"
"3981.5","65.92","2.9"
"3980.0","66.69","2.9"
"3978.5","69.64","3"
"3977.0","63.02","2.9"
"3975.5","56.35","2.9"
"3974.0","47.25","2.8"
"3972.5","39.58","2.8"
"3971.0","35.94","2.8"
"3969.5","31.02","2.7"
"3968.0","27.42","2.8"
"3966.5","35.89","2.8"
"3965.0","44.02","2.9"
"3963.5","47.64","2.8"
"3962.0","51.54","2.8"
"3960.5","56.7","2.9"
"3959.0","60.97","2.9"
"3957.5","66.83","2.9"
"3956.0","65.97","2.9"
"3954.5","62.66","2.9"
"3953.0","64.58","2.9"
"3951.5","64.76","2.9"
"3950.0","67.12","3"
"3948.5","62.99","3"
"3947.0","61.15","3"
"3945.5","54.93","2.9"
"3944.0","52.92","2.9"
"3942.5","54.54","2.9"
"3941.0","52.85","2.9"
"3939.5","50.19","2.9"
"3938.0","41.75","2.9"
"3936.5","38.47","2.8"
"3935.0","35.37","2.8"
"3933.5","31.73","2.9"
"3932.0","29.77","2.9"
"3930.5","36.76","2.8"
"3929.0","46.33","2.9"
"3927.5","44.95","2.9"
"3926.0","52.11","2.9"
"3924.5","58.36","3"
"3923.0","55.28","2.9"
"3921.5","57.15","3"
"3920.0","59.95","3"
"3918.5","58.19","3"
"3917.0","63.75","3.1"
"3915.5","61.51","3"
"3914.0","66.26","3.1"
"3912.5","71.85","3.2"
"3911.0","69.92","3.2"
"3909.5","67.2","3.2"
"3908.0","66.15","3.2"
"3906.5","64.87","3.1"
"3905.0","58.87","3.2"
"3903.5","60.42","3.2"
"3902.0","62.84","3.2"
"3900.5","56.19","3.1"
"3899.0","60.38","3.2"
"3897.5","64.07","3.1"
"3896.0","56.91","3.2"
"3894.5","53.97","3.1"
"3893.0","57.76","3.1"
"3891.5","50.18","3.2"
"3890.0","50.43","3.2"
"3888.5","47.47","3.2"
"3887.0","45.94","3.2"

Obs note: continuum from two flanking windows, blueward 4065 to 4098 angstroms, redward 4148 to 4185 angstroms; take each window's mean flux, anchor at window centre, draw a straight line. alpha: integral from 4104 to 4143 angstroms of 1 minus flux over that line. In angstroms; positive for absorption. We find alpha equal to 0.8 angstroms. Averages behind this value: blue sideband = 78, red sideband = 77.8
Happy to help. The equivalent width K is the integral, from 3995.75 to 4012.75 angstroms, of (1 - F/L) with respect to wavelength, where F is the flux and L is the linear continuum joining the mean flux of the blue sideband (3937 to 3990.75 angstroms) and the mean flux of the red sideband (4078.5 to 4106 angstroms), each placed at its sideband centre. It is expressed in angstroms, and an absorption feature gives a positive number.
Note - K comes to -4.8 angstroms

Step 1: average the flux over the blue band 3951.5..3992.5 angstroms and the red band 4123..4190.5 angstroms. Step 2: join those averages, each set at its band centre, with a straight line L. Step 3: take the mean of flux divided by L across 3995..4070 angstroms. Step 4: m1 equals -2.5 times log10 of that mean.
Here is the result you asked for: -0.220 mag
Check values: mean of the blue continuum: 58.1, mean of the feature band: 78.8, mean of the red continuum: 77.7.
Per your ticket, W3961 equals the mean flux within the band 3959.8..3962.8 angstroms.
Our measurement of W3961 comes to 54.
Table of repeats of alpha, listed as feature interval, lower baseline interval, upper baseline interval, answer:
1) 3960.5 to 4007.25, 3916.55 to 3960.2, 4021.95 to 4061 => 0.9 angstroms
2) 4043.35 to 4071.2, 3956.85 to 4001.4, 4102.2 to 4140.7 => -2.7 angstroms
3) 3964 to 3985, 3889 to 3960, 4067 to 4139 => 3.7 angstroms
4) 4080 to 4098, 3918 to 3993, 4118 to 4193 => -2.6 angstroms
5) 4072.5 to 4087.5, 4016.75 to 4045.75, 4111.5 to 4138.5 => -0.2 angstroms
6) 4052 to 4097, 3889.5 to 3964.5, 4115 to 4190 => -4.8 angstroms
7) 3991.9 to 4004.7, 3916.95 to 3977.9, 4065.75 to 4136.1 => -4.5 angstroms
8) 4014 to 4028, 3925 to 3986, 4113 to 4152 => -4.6 angstroms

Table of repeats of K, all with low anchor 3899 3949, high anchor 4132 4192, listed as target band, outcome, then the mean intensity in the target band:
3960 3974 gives 4.2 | 41.1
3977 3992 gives -2.4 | 70.4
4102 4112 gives 0.2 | 71.1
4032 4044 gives -2.5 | 79.3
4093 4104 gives 0.4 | 69.1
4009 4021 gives -3.4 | 81.8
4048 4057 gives -1.9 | 81.7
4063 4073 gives -0.9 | 74.7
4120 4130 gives -0.4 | 77.3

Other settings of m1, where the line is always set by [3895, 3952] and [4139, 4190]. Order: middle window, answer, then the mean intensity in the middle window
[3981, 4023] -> -0.24 mag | 78.2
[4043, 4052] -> -0.15 mag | 77.1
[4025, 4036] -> -0.17 mag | 76.2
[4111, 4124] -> -0.06 mag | 77.5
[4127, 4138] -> -0.03 mag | 77.1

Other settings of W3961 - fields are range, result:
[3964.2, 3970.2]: 34.7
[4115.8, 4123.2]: 76.7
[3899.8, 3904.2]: 59.9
